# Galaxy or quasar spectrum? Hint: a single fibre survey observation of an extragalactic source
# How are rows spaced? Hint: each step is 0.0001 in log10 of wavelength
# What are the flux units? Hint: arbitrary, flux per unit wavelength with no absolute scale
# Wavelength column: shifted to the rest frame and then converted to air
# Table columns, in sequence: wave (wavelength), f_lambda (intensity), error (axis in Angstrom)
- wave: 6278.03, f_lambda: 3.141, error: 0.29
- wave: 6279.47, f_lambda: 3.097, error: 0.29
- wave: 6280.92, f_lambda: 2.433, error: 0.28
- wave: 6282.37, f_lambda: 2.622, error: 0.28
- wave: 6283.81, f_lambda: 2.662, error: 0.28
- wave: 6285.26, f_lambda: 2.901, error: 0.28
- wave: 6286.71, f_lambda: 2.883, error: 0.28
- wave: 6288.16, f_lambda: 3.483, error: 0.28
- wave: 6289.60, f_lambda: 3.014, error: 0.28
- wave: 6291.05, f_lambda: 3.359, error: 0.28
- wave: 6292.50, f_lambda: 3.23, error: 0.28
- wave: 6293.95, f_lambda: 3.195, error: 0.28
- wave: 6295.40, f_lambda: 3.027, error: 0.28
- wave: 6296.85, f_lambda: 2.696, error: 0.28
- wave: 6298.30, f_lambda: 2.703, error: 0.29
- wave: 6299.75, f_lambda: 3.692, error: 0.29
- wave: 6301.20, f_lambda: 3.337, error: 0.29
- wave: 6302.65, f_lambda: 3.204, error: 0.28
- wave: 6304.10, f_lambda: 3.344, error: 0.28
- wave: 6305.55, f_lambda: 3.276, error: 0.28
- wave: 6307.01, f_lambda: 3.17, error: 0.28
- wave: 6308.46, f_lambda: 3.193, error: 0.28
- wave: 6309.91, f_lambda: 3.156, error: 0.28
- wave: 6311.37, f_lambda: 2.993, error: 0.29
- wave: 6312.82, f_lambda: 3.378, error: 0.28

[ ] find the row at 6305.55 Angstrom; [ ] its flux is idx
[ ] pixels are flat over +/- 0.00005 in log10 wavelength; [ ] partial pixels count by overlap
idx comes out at 3.276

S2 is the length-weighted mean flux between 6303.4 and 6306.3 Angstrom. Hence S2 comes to 3.3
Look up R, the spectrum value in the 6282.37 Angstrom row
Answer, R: 2.622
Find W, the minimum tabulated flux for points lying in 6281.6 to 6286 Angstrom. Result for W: 2.622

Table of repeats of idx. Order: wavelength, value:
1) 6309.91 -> 3.156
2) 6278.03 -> 3.141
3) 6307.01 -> 3.17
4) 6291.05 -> 3.359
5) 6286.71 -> 2.883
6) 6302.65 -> 3.204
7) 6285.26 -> 2.901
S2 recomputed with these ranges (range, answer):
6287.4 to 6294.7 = 3.25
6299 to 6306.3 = 3.37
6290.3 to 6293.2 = 3.29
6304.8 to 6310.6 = 3.2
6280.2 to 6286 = 2.65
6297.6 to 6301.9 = 3.25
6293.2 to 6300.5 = 3.06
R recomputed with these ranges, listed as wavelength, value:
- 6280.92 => 2.433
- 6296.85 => 2.696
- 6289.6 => 3.014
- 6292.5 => 3.23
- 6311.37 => 2.993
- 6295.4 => 3.027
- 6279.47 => 3.097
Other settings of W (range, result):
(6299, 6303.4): 3.204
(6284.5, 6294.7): 2.883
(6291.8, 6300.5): 2.696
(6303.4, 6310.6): 3.156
